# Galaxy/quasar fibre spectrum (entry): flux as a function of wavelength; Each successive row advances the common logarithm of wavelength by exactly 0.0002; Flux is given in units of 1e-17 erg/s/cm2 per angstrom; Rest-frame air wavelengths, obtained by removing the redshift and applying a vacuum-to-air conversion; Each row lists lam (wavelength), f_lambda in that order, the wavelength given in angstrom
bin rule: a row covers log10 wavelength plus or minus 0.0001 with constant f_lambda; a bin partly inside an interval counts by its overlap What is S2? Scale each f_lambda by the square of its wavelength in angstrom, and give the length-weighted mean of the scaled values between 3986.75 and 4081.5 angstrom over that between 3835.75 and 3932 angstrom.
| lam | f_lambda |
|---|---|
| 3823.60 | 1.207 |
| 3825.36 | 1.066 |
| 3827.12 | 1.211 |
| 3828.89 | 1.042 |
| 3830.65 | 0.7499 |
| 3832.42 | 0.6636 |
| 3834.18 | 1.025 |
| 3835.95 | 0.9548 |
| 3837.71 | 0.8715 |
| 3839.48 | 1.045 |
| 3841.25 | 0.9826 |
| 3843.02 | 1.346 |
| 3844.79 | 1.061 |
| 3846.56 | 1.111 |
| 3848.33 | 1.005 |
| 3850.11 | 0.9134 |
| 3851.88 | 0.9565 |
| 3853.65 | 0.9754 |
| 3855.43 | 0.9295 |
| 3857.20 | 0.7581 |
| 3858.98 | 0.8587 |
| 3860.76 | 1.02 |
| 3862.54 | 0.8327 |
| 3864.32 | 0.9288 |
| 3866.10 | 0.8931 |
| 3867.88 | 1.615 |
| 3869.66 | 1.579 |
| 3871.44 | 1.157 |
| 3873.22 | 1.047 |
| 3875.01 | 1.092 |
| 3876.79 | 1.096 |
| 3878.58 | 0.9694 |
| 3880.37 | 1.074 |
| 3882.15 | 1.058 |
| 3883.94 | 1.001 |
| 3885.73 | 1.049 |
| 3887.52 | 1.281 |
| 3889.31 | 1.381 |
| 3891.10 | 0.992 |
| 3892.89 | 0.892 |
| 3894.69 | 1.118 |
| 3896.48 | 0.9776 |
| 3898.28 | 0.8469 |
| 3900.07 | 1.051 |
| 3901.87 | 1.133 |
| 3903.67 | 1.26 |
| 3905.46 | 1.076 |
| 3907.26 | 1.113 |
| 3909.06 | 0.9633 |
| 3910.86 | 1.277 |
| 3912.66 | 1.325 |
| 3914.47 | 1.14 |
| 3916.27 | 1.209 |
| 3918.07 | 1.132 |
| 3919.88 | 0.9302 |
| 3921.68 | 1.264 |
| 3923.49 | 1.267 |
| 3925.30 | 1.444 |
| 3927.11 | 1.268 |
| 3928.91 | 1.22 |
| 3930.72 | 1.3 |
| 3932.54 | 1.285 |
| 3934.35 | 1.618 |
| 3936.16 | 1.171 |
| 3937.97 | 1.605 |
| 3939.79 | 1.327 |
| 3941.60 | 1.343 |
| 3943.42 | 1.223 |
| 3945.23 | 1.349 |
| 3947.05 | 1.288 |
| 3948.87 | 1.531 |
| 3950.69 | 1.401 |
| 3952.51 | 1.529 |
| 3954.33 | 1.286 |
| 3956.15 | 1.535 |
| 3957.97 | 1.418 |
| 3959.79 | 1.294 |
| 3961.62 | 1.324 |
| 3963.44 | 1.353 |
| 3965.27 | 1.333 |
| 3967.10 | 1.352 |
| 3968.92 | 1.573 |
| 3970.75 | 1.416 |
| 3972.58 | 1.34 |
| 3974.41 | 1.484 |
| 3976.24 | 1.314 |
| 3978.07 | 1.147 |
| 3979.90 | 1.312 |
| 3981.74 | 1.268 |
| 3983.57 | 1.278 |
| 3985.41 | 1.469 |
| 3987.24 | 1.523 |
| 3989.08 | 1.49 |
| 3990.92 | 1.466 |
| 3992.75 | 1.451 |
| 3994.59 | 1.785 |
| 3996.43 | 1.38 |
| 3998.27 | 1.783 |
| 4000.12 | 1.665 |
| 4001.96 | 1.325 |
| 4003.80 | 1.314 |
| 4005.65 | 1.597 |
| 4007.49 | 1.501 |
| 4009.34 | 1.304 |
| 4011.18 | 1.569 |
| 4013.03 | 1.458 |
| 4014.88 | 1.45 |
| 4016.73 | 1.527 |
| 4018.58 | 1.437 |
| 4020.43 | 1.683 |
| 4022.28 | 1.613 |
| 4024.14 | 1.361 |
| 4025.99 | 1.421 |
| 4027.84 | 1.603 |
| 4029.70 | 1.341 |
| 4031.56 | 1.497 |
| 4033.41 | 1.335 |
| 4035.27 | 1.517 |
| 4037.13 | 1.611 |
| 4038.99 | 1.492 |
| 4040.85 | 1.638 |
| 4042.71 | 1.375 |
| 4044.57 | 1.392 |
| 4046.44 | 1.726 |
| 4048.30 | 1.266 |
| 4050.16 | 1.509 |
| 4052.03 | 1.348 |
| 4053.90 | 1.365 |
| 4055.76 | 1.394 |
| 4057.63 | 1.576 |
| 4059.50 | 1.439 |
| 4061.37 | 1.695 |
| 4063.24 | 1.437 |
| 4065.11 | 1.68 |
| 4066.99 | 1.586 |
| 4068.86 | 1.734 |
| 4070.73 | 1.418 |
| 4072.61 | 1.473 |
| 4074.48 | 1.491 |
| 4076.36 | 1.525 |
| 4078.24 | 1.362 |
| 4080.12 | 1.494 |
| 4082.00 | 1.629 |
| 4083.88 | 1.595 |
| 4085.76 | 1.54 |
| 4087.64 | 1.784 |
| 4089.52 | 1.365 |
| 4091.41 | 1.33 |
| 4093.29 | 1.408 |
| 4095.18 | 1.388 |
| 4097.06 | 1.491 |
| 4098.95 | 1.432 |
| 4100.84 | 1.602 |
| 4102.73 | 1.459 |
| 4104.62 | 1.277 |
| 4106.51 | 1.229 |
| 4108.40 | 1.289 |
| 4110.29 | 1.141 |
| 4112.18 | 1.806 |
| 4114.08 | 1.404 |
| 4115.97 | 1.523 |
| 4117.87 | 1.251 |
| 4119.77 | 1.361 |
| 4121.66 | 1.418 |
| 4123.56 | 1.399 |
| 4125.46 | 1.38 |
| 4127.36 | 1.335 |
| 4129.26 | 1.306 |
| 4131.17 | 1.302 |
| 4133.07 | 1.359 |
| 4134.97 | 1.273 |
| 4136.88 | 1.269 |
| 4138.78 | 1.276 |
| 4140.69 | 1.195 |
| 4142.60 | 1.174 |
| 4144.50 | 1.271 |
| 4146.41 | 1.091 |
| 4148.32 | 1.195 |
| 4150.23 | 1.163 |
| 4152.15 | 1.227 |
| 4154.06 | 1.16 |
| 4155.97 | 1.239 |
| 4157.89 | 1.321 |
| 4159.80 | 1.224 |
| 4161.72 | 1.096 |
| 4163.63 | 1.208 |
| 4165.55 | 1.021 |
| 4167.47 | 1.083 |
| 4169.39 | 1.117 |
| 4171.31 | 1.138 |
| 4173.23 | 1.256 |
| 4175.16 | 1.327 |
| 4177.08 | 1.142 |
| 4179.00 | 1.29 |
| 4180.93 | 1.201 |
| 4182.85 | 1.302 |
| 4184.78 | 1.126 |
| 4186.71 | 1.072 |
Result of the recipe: 1.47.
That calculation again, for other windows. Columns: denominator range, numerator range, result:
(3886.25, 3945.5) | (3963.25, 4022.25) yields 1.25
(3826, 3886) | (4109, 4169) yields 1.43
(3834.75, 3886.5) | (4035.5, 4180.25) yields 1.49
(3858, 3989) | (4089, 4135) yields 1.23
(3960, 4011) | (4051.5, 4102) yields 1.10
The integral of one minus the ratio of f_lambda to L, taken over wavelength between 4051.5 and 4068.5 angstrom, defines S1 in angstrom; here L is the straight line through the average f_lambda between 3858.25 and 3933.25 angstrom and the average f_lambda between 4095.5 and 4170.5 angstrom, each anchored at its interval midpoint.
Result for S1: -3.7 angstrom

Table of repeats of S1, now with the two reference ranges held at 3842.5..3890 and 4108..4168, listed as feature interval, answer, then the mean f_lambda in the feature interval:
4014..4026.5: -3.32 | 1.5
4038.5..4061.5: -4.98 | 1.47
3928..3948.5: -4.00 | 1.34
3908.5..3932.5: -2.28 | 1.22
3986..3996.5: -3.26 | 1.53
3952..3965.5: -2.87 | 1.38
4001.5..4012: -2.34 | 1.44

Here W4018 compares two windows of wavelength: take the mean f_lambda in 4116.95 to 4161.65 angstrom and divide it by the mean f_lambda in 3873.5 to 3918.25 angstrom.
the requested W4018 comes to 1.2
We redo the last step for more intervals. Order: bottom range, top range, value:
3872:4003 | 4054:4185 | 1.06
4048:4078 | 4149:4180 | 0.79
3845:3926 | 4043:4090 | 1.39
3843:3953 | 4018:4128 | 1.27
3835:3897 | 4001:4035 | 1.39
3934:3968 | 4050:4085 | 1.10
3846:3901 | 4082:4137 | 1.35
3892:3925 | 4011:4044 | 1.34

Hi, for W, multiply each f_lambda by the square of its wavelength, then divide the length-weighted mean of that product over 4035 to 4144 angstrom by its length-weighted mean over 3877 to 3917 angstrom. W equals 1.44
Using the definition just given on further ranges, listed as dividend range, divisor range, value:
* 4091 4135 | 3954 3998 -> 1.05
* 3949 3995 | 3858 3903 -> 1.36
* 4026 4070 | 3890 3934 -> 1.39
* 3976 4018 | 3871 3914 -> 1.40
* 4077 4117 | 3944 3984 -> 1.13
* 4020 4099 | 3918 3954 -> 1.20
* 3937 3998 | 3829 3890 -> 1.43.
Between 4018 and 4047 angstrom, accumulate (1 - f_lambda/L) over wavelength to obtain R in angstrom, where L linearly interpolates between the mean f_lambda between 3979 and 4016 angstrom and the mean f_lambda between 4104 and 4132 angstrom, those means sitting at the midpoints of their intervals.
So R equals -1.3 angstrom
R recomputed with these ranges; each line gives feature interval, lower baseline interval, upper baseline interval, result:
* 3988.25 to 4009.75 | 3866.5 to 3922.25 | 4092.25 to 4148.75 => -4.9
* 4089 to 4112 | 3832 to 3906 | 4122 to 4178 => -3.6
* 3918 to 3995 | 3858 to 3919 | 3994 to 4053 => -4.0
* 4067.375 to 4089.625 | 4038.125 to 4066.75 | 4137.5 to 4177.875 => -2.0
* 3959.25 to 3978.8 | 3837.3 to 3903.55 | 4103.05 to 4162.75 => -3.7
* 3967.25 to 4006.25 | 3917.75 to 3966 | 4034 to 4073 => -1.0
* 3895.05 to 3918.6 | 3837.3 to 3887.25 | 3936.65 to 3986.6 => 1.6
